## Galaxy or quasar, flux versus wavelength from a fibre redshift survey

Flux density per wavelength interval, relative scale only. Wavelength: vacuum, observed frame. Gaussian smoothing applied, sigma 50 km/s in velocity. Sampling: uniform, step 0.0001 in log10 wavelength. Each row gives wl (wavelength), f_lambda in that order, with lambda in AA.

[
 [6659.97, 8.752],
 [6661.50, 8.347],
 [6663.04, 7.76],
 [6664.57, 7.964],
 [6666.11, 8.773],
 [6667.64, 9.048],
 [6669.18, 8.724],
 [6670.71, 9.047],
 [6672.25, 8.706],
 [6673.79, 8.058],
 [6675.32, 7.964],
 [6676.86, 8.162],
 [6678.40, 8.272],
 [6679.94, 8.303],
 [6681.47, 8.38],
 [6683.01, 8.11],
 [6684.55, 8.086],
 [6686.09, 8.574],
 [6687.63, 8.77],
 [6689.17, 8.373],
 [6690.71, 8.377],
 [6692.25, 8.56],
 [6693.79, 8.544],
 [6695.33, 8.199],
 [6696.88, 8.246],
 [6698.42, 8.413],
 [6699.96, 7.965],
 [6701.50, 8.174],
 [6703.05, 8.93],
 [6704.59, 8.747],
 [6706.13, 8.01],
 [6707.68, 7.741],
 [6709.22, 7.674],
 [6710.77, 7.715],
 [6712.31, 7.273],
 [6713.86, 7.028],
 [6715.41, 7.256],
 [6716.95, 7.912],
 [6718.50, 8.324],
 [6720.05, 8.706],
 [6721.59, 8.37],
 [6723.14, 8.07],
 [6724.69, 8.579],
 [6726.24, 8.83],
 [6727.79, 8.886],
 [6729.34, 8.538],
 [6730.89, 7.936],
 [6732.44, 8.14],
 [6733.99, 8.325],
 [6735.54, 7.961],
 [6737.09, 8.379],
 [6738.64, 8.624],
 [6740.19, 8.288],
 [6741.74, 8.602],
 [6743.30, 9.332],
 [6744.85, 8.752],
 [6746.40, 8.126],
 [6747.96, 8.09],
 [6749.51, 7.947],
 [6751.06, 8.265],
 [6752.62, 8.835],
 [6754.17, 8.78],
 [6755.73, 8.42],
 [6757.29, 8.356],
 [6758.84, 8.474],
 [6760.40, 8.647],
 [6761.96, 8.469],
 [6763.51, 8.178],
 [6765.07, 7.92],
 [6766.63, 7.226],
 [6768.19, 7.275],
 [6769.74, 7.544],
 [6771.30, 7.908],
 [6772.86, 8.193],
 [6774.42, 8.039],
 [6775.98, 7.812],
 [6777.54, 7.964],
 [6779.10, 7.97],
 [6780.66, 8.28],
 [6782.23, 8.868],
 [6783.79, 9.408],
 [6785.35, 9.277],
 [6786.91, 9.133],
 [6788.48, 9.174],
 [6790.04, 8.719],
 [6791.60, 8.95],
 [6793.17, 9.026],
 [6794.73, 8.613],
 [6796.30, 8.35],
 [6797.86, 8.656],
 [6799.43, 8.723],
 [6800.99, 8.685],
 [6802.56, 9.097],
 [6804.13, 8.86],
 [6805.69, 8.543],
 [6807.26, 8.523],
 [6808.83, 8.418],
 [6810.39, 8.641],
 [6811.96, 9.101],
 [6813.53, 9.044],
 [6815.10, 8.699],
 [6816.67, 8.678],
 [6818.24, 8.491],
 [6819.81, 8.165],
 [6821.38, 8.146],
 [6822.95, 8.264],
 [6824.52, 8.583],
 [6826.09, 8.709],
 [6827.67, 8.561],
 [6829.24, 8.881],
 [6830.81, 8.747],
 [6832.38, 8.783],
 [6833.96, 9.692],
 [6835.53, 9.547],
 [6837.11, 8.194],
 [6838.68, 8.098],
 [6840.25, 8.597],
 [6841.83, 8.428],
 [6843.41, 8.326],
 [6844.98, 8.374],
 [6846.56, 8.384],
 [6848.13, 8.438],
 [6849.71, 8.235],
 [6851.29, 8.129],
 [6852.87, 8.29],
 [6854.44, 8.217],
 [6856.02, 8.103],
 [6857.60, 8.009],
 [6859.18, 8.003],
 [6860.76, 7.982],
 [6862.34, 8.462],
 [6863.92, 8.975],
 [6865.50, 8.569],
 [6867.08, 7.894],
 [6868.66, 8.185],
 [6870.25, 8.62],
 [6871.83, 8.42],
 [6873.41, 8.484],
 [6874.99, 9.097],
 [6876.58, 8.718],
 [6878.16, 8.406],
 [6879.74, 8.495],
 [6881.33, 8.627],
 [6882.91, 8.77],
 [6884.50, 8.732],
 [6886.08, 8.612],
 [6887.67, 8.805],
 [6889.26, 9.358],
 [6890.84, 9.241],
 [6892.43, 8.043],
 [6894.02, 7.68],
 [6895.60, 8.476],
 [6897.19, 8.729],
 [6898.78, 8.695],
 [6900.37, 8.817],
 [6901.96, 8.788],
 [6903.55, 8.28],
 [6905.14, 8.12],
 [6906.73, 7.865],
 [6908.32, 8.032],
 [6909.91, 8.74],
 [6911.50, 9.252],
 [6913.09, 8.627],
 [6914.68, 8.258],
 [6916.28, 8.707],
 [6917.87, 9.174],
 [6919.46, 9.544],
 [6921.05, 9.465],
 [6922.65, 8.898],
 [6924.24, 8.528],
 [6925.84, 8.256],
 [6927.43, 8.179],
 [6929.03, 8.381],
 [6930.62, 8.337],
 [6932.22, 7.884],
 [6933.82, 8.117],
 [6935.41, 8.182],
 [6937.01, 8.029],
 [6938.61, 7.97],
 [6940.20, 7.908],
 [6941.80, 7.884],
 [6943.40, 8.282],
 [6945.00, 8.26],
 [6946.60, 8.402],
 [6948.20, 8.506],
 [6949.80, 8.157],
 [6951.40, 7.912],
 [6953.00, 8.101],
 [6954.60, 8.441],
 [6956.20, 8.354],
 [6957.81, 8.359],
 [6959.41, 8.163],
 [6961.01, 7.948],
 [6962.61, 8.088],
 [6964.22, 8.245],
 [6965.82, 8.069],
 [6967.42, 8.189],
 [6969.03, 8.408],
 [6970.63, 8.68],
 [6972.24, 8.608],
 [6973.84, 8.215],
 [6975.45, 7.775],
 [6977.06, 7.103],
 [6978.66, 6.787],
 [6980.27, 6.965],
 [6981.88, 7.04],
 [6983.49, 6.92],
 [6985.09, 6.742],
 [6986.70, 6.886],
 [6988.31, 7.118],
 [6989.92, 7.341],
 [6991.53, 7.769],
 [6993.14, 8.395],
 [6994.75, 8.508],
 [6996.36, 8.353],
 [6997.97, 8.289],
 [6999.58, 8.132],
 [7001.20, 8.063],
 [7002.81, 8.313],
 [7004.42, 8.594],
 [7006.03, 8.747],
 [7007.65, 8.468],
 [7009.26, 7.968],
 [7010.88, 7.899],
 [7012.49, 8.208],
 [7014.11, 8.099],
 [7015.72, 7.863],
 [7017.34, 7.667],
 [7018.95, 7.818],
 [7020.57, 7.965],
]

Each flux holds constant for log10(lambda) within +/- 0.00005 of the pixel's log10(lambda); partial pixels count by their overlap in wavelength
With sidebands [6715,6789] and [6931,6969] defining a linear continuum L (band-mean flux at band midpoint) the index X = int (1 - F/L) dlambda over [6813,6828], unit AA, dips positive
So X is -0.4 AA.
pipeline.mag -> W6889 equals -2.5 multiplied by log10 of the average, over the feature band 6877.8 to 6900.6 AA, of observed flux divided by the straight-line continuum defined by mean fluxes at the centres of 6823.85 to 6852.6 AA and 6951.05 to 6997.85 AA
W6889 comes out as -0.04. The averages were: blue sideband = 8.59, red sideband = 7.85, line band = 8.63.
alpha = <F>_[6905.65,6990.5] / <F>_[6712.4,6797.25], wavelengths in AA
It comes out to 0.97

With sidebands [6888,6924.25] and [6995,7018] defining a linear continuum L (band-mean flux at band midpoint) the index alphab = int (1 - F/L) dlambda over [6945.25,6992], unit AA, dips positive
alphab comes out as 3.0 AA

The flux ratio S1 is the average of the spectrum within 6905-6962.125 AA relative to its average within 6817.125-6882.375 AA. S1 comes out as 0.99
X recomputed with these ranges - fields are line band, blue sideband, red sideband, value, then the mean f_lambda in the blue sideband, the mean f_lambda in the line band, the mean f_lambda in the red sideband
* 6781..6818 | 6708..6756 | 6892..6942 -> -2.2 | 8.25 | 8.82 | 8.44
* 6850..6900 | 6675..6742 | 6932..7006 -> -2.5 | 8.23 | 8.48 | 7.98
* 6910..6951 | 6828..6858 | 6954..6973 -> -0.5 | 8.51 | 8.45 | 8.29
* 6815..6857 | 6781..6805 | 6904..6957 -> 1.1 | 8.89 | 8.5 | 8.39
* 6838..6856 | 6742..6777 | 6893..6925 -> 0.3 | 8.21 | 8.31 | 8.63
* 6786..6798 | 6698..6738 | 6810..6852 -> -0.6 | 8.15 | 8.84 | 8.59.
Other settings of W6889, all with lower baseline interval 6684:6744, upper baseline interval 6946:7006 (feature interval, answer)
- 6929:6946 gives -0.01 mag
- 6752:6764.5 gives -0.04 mag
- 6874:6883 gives -0.08 mag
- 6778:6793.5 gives -0.09 mag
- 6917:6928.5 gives -0.11 mag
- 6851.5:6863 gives -0.01 mag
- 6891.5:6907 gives -0.04 mag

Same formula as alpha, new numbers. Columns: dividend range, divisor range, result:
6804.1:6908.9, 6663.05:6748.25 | 1.03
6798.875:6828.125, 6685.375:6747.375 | 1.04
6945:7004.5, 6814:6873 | 0.94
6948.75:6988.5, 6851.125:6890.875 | 0.92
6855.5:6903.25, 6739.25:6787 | 1.02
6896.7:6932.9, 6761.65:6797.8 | 1.03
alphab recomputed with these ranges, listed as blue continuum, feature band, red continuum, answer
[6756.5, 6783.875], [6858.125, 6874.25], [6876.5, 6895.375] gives 0.33 AA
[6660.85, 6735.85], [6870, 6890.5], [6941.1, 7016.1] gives -1.60 AA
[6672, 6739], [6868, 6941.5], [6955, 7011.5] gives -4.72 AA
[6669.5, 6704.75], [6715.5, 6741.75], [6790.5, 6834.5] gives 0.45 AA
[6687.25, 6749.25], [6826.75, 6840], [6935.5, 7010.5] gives -1.08 AA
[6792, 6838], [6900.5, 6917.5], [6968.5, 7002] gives -0.71 AA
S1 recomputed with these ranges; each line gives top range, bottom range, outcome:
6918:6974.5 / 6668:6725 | 1.01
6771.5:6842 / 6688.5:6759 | 1.04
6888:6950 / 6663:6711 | 1.02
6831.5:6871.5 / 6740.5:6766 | 1.00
